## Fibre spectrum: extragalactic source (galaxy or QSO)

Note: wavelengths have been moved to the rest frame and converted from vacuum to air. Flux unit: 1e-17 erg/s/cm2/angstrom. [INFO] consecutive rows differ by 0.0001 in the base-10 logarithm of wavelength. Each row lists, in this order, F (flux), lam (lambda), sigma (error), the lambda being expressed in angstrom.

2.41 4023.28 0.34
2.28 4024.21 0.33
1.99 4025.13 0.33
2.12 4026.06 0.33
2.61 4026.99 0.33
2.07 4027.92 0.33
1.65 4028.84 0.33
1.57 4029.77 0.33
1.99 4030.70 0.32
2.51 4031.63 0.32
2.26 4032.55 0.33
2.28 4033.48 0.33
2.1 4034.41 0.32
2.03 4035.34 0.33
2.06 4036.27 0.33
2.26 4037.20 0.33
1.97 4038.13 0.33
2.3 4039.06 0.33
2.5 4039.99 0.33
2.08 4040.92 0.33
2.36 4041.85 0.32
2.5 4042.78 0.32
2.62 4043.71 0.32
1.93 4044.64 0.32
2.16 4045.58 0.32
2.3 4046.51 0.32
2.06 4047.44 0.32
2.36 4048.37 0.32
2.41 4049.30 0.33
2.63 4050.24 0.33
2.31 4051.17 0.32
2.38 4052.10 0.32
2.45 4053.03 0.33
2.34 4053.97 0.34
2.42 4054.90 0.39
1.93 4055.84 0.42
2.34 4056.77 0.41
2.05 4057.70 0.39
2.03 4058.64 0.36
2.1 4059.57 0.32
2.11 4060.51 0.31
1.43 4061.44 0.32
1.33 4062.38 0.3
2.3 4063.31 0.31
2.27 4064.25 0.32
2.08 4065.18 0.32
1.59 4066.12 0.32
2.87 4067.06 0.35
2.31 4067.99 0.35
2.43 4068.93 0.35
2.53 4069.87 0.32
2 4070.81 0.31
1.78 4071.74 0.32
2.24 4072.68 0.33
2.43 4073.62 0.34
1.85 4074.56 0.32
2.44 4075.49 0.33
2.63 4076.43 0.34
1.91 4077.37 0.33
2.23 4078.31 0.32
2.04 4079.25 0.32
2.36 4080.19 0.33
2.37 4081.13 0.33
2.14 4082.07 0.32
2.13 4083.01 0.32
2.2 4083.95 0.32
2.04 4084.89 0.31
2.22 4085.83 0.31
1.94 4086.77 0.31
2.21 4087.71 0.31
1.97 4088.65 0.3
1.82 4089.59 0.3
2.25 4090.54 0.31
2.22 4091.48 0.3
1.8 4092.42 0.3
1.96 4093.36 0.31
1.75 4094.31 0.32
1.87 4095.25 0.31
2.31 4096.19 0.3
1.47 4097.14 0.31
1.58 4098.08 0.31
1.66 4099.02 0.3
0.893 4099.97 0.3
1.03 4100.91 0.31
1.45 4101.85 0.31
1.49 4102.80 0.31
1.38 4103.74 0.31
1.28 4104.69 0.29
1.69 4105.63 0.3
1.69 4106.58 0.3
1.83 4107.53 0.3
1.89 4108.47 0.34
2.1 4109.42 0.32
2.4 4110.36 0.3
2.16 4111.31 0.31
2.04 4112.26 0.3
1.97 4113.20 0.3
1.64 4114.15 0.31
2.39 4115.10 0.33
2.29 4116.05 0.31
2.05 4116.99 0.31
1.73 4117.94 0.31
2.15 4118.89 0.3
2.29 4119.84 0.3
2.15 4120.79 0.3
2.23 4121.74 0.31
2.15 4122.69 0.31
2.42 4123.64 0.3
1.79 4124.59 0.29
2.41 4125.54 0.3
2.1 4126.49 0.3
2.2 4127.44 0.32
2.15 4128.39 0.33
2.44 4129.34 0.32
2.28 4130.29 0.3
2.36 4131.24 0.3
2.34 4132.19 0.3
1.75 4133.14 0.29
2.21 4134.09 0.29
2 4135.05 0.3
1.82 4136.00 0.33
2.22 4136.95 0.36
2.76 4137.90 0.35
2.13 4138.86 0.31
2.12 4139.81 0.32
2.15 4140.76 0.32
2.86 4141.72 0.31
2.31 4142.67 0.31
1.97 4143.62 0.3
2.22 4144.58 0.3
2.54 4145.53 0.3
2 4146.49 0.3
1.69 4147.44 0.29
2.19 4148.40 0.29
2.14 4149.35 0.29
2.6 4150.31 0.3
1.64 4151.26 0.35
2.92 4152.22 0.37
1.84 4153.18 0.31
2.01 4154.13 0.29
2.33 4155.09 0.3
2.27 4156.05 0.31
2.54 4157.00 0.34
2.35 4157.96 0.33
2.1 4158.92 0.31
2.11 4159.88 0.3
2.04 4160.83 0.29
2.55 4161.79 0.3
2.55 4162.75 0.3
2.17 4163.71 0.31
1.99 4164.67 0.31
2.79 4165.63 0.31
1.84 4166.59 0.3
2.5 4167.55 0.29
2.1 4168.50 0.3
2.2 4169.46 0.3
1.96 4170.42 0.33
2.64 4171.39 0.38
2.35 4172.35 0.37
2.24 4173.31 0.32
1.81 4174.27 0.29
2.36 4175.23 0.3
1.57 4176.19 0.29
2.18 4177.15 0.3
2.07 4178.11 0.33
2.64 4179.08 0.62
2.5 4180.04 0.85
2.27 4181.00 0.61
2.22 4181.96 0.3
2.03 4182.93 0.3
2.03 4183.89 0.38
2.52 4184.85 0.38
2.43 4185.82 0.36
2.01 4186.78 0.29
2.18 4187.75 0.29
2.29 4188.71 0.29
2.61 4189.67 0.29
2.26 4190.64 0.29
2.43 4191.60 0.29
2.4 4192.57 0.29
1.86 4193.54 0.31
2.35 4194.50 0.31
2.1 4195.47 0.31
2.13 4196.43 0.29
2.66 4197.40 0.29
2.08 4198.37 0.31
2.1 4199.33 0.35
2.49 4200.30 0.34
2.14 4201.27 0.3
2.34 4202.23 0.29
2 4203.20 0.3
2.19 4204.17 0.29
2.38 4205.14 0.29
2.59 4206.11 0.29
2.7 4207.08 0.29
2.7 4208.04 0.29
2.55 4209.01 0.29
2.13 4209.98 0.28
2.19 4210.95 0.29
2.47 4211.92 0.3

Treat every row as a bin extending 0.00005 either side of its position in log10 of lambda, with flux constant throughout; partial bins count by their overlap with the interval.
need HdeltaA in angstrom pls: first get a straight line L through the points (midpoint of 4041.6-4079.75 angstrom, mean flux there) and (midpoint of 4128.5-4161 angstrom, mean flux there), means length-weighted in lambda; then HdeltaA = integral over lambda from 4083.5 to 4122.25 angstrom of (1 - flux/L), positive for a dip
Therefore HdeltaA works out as 5.6 angstrom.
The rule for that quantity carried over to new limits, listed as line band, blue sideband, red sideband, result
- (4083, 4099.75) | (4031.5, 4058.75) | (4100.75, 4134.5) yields 1.2 angstrom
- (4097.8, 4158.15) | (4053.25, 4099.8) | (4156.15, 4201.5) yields 3.1 angstrom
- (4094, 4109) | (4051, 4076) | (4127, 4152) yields 4.1 angstrom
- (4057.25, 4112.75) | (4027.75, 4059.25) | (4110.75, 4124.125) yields 4.8 angstrom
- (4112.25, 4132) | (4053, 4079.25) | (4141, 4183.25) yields 0.3 angstrom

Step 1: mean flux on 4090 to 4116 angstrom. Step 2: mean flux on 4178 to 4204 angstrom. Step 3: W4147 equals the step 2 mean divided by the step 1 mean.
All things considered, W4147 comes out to 1.26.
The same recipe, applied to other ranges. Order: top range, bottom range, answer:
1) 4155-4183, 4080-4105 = 1.22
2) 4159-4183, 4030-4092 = 1.02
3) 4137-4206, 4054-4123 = 1.12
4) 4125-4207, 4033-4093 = 1.03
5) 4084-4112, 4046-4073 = 0.83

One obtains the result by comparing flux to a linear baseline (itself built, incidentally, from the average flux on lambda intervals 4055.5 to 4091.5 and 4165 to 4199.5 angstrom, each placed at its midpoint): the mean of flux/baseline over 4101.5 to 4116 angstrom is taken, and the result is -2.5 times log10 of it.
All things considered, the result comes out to 0.18 mag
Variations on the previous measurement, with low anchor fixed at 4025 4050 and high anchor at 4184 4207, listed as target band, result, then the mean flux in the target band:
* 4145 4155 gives 0.05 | 2.16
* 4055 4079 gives 0.04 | 2.13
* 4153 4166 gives 0.00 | 2.27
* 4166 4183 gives 0.04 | 2.2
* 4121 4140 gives 0.03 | 2.19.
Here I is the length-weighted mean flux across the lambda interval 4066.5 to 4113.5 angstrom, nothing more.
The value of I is 1.98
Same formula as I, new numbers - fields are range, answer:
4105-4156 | 2.14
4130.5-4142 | 2.22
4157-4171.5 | 2.26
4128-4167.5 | 2.23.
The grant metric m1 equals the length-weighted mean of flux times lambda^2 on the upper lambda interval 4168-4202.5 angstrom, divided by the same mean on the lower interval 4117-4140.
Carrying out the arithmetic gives 1.06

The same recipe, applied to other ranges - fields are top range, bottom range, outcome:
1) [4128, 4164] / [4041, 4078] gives 1.05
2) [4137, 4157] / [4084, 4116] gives 1.25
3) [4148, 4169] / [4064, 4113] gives 1.18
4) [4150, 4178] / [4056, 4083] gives 1.08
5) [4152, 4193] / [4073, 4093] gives 1.09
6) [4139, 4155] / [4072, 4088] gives 1.04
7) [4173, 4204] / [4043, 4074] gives 1.08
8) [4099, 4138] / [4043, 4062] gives 0.92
